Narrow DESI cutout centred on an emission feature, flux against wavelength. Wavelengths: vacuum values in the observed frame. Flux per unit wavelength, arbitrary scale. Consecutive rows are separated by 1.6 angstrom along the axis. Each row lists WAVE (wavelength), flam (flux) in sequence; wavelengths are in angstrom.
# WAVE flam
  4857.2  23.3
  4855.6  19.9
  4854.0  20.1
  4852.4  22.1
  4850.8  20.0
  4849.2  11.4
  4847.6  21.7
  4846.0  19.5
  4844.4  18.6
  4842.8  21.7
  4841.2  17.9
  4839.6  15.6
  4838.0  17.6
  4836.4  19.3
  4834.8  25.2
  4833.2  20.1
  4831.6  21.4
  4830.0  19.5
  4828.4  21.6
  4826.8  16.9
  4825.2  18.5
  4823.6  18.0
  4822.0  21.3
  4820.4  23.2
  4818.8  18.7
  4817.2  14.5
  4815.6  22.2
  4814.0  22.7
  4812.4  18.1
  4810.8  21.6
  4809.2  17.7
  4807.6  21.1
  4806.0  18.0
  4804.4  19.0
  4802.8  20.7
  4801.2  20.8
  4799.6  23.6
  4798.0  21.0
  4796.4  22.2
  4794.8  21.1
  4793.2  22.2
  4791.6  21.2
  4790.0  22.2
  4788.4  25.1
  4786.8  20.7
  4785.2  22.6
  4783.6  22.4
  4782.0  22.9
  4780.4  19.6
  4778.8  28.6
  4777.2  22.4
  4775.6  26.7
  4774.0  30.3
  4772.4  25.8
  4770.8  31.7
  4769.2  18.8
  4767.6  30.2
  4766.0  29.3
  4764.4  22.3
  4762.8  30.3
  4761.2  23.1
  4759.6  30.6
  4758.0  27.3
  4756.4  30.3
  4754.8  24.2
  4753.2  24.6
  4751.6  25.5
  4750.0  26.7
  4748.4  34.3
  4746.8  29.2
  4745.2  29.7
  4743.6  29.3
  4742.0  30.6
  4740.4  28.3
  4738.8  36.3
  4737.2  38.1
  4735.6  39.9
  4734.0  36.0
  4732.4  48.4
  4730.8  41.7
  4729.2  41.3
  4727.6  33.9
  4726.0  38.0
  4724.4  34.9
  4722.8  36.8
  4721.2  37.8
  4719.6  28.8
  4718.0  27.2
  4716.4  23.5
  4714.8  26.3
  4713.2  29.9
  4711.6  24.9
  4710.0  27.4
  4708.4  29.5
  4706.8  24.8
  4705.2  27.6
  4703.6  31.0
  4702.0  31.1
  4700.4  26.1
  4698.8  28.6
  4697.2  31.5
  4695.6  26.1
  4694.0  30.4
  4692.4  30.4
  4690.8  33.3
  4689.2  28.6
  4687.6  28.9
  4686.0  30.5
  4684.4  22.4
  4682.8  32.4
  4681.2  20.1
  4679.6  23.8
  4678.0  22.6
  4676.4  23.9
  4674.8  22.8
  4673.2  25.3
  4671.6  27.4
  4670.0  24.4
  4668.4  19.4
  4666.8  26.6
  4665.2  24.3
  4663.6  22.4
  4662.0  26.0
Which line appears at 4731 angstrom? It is C III]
